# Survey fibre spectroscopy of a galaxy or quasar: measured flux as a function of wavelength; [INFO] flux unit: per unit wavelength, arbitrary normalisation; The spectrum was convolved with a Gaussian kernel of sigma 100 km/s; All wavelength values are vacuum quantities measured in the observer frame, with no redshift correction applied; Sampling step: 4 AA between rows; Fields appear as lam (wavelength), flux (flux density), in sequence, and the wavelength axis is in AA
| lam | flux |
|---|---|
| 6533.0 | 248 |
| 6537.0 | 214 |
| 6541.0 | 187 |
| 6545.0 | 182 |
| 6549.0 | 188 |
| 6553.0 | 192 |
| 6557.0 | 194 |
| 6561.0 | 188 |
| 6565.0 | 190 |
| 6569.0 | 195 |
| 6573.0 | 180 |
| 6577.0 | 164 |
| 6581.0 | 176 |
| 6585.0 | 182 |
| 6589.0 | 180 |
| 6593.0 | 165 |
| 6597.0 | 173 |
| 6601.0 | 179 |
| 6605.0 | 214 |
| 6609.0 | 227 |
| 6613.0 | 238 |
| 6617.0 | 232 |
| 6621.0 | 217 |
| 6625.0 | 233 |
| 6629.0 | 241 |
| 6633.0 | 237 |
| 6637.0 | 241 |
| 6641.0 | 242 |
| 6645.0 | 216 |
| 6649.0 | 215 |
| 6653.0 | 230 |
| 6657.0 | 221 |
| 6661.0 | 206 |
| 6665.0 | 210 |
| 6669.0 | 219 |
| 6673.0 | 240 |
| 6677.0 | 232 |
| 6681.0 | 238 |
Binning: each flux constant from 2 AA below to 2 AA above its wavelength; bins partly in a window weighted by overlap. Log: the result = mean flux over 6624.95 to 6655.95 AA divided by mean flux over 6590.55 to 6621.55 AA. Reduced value 1.13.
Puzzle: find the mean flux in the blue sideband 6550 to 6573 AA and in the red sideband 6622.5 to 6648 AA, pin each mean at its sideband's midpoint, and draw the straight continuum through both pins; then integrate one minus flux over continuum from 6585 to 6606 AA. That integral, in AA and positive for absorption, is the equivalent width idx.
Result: 3.0 AA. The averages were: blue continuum 191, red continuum 234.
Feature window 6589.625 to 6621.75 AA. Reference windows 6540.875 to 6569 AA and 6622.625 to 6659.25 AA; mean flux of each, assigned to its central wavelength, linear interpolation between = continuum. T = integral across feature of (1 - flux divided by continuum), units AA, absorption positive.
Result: 1.5 AA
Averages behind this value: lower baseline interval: 189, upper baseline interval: 230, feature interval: 204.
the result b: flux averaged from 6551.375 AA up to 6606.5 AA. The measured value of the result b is 183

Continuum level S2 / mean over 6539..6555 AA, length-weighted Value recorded 187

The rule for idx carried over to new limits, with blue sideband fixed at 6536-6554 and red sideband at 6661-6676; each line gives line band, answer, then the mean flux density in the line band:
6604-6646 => -4.1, 231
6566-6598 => 3.7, 177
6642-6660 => -0.3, 221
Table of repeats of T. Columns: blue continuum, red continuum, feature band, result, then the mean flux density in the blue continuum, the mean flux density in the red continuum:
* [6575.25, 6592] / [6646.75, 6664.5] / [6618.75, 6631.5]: -1.99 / 175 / 217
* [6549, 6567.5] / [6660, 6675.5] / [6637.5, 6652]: -0.86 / 191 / 220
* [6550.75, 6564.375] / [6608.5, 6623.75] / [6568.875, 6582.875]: 1.80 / 191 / 229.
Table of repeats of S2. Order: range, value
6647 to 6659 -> 222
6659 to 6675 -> 219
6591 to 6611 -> 192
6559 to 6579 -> 183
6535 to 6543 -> 200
